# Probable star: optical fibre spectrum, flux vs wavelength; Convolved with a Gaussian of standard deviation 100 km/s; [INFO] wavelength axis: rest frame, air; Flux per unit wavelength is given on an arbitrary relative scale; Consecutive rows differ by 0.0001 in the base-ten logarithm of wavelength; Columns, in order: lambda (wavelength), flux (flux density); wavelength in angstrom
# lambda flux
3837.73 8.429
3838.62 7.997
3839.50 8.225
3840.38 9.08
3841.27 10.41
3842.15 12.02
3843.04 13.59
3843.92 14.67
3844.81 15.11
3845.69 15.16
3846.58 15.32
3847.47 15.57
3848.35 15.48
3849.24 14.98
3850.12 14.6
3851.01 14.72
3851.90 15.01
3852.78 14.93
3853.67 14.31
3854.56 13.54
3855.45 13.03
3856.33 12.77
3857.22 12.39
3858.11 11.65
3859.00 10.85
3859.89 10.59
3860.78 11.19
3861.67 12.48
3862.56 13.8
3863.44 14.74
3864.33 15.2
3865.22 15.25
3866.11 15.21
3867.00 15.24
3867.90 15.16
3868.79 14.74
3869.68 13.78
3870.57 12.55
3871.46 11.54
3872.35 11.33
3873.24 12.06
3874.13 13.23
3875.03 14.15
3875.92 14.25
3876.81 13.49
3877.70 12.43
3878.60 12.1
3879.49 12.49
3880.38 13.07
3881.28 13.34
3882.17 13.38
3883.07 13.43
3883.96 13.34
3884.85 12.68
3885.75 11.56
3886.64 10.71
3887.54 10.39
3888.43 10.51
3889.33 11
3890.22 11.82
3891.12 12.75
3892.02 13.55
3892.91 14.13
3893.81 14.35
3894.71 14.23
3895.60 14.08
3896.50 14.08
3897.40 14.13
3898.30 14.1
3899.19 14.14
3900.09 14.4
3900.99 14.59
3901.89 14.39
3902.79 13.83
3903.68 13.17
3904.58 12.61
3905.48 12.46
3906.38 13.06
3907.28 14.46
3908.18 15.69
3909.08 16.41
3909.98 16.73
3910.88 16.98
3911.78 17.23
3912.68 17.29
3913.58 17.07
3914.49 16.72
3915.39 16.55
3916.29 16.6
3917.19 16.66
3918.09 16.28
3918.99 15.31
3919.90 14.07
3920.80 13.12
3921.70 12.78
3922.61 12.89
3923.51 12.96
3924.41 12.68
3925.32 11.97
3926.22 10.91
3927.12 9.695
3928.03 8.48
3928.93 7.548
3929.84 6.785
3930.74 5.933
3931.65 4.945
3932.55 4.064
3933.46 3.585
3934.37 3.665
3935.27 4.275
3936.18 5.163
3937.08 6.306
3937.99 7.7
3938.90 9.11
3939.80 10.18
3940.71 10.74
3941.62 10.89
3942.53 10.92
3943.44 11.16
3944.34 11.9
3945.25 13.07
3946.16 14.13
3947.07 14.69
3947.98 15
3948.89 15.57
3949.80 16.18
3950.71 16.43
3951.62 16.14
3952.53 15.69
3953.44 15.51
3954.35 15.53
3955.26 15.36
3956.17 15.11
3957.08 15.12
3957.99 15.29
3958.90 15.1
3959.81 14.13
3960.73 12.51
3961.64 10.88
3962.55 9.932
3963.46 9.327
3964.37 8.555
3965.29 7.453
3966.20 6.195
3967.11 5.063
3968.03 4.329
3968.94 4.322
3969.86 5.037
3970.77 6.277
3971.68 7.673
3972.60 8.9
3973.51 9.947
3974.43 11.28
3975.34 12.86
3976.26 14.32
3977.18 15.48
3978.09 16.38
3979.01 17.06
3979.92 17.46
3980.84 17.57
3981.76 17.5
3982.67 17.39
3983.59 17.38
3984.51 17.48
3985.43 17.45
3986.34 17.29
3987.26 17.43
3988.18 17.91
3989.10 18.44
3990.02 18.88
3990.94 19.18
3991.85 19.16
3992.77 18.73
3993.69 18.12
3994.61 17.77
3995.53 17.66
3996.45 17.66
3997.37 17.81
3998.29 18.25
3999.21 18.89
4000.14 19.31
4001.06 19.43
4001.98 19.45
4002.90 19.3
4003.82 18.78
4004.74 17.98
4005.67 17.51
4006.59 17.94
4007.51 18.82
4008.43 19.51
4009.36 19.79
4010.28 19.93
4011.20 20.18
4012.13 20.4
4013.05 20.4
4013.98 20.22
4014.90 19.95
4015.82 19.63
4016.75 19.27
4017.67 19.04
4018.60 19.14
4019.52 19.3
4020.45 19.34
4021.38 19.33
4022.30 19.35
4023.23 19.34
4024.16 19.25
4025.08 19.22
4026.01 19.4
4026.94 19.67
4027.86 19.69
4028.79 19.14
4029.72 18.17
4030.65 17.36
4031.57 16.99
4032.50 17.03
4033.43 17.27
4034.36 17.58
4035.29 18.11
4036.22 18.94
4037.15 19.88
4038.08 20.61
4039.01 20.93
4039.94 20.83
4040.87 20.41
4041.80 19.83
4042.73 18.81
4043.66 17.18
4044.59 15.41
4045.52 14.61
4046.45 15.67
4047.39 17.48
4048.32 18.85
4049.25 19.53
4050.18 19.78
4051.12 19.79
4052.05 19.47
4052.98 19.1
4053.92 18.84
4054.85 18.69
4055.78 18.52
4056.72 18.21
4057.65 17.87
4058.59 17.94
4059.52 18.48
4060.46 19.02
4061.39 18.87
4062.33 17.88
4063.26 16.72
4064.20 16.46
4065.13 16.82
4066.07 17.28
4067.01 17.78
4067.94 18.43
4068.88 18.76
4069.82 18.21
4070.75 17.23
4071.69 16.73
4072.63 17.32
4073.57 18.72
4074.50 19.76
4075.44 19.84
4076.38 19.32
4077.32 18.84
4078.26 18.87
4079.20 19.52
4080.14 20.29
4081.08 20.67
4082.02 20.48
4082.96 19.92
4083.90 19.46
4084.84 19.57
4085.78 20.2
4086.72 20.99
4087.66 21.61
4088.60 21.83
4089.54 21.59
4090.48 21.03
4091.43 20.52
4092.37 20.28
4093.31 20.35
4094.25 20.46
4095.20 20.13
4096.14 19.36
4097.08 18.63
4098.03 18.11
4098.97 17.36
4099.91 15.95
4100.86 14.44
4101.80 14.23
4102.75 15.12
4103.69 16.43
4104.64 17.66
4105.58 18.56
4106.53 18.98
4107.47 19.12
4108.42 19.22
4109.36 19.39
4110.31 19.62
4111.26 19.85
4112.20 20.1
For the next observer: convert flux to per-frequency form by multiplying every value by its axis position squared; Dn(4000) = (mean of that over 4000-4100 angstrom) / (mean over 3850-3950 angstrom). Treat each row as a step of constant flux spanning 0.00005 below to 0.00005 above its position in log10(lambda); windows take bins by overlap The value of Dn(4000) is 1.62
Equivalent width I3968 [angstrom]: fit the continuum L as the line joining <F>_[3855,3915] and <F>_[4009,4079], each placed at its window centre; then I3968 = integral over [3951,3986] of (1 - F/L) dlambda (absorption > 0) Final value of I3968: 7.8 angstrom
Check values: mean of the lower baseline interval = 13.6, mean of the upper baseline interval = 18.7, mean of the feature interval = 12.6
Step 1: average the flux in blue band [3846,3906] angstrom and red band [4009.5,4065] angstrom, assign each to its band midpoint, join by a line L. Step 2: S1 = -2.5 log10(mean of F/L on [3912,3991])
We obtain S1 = 0.27 mag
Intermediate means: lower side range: 13.4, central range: 12.4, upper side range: 18.8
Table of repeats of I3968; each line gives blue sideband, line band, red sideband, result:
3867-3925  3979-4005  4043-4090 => -2.5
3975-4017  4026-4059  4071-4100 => 0.8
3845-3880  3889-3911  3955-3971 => -3.2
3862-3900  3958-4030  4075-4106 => 1.4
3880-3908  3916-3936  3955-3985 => 4.1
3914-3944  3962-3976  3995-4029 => 6.4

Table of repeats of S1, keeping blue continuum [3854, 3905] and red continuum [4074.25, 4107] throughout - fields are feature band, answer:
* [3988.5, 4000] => -0.12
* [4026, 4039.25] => -0.07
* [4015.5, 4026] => -0.13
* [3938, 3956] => 0.12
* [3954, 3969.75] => 0.40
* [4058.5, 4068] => 0.04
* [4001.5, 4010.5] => -0.13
